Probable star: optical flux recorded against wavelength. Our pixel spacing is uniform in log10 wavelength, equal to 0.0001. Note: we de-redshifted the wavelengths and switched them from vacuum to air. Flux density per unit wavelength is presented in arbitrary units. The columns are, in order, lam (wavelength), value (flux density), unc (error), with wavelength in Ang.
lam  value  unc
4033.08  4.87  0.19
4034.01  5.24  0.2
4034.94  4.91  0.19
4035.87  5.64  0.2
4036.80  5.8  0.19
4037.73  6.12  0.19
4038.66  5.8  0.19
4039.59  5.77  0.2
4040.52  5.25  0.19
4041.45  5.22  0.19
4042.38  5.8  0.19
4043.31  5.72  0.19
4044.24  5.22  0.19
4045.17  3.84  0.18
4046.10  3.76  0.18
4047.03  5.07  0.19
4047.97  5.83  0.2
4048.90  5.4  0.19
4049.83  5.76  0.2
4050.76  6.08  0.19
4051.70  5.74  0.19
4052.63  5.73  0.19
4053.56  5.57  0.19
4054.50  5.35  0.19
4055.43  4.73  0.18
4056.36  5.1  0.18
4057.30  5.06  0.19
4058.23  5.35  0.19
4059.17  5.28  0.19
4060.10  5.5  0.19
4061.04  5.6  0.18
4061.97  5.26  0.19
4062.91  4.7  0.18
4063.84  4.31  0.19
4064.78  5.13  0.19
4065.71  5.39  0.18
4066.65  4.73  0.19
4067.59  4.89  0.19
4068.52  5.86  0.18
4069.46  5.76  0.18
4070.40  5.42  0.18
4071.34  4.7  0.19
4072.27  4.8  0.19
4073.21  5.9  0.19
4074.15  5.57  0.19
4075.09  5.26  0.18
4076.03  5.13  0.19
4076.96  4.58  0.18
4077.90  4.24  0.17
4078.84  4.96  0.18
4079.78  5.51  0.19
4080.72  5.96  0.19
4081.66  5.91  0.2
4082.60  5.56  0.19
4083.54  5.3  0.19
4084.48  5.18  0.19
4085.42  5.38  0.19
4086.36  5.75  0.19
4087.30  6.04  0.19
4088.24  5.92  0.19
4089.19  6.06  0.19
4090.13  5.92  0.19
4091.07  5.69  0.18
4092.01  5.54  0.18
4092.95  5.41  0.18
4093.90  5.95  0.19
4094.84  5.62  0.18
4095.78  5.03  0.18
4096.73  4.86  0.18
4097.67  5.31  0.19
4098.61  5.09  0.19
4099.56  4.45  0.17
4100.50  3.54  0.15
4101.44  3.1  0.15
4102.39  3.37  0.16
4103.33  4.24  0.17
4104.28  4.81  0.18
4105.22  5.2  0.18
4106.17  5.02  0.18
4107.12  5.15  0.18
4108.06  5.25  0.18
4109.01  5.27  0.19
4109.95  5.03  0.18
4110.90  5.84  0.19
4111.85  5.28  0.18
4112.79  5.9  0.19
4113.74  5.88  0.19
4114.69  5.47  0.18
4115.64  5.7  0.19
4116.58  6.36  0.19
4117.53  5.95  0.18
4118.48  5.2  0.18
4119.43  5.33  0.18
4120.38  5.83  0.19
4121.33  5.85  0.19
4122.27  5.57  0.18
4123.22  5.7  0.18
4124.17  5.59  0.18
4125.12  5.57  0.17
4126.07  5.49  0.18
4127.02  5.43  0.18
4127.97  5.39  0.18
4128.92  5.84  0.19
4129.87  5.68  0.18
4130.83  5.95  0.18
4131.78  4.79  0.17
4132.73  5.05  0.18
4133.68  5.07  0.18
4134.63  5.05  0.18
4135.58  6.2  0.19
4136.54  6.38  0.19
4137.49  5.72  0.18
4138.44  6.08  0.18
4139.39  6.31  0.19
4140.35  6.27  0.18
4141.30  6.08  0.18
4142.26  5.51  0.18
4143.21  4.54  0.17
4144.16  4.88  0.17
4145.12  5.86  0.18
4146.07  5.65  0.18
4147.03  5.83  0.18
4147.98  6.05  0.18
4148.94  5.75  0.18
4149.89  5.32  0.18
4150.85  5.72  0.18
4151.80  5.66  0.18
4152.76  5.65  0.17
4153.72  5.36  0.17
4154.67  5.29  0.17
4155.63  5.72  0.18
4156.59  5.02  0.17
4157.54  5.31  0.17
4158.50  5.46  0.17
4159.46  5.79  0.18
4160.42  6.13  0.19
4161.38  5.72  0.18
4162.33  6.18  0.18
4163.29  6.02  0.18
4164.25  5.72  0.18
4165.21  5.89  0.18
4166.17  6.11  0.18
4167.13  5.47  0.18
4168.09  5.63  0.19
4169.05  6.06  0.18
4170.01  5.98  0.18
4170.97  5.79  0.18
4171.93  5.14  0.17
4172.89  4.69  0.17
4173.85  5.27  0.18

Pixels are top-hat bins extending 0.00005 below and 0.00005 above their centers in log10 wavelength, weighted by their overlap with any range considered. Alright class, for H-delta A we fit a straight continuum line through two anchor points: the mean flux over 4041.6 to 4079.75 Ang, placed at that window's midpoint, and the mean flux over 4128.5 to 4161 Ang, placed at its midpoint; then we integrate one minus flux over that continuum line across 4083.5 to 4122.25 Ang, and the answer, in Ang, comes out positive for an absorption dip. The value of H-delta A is 0.8 Ang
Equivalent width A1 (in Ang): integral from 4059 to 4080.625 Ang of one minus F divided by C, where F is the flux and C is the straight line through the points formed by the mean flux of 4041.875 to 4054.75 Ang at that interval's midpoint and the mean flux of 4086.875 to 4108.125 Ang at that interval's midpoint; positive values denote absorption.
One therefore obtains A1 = 0.2 Ang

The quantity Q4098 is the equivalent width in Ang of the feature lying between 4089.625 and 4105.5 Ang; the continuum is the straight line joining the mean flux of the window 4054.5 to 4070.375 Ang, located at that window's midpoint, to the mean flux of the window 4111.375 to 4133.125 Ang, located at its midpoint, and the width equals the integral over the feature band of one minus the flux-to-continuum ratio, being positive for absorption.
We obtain 1.6 Ang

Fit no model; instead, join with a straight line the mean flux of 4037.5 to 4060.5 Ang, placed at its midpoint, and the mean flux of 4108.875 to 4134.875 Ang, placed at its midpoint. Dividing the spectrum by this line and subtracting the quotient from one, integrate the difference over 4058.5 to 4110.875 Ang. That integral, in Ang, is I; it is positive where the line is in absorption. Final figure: 2.6 Ang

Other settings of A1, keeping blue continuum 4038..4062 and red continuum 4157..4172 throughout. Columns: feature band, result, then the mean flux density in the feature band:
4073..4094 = -0.1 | 5.5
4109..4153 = 0.2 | 5.63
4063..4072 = 0.5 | 5.11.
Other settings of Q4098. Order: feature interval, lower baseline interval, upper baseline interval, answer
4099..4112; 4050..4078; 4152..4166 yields 1.8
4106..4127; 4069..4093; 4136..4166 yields 0.1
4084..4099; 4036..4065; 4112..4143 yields -0.1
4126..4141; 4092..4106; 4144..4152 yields -0.8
